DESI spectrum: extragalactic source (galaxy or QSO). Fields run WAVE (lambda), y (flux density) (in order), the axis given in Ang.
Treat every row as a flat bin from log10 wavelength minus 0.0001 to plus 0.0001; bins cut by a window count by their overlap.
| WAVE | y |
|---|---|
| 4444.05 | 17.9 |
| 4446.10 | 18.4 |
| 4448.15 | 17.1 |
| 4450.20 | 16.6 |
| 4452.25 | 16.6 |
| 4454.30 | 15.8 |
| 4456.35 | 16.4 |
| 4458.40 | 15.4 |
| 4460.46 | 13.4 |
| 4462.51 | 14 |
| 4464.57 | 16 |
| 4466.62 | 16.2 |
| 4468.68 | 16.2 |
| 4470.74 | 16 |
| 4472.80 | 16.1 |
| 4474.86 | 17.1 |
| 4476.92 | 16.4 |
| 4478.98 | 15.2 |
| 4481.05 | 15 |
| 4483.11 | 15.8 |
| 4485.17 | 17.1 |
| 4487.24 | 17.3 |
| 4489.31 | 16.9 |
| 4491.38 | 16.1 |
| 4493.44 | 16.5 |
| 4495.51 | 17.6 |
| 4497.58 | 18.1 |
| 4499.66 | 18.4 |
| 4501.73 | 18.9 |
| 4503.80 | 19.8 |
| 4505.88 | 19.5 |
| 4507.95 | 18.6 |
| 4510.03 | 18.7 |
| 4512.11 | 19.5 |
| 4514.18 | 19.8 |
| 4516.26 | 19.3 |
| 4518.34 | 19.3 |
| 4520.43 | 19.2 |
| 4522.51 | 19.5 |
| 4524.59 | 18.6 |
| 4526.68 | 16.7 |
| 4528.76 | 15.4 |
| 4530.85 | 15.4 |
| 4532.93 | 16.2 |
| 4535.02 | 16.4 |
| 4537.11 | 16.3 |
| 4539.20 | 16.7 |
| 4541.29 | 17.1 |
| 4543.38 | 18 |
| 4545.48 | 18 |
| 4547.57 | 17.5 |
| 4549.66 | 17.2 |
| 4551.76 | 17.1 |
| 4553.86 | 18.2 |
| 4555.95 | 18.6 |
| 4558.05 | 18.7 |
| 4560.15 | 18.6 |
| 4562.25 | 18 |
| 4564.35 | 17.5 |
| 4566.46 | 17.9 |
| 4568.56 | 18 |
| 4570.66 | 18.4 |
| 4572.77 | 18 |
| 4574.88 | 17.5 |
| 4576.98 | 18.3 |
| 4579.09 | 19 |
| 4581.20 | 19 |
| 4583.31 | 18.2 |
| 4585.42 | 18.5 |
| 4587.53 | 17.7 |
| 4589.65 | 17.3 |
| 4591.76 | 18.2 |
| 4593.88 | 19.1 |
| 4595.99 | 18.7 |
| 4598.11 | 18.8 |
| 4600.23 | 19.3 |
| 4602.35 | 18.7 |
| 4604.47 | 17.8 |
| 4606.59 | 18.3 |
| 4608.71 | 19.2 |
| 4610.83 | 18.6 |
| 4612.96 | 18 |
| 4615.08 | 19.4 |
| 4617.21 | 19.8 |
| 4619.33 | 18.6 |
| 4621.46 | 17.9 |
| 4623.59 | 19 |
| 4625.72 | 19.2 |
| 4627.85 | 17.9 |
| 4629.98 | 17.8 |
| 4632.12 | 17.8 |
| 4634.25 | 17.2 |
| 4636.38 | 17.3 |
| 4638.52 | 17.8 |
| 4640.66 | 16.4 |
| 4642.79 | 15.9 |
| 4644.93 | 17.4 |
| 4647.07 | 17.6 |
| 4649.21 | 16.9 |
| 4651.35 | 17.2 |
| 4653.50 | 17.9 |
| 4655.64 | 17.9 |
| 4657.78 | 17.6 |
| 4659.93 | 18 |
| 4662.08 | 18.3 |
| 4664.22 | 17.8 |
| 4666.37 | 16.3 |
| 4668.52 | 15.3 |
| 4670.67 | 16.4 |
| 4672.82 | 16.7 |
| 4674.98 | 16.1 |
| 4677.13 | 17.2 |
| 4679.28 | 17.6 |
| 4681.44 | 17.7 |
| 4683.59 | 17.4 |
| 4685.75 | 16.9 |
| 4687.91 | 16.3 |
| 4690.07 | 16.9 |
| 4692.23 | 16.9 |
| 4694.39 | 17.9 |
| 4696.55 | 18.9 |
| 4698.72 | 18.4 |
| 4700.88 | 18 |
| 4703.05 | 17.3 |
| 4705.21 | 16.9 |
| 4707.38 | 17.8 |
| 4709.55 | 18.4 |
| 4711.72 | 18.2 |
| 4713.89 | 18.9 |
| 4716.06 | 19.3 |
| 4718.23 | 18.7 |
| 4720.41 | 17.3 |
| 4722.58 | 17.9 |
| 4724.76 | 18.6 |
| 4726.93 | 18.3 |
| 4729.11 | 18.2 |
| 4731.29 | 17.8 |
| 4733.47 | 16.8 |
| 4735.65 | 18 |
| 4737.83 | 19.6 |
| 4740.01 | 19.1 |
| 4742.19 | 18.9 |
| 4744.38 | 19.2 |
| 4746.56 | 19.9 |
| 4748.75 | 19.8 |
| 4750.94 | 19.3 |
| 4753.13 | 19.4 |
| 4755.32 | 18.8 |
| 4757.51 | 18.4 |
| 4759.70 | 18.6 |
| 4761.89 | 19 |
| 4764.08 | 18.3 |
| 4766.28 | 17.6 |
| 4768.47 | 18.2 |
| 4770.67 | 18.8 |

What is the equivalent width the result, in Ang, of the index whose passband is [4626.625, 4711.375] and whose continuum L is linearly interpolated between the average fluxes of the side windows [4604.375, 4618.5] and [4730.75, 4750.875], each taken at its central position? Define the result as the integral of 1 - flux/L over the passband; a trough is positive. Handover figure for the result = 6.64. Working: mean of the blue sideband 18.8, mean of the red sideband 18.8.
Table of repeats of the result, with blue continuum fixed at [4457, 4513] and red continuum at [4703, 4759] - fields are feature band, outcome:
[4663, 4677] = 1.24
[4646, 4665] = 0.34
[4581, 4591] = -0.30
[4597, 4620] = -1.40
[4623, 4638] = -0.12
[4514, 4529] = -1.27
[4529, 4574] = -0.41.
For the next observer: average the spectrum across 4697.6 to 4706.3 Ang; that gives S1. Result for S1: 17.6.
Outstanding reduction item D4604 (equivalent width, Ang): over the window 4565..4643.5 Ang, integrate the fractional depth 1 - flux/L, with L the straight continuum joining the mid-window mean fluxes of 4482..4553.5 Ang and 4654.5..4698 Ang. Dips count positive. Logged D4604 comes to -3.5 Ang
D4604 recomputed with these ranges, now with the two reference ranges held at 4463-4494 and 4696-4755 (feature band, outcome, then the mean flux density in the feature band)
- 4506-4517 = -1.8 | 19.2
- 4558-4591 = -2.0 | 18.1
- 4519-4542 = -0.5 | 17.1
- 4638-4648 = 0.4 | 17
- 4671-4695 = 1.4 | 17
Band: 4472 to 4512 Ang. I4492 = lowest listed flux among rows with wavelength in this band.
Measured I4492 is 15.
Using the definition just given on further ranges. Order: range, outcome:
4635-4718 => 15.3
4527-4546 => 15.4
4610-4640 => 17.2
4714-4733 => 17.3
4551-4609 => 17.1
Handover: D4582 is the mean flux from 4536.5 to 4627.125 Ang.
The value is 18.2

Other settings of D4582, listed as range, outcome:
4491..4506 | 18.1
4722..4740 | 18.2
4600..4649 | 18.1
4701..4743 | 18.2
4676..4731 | 17.8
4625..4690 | 17.2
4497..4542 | 18.1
